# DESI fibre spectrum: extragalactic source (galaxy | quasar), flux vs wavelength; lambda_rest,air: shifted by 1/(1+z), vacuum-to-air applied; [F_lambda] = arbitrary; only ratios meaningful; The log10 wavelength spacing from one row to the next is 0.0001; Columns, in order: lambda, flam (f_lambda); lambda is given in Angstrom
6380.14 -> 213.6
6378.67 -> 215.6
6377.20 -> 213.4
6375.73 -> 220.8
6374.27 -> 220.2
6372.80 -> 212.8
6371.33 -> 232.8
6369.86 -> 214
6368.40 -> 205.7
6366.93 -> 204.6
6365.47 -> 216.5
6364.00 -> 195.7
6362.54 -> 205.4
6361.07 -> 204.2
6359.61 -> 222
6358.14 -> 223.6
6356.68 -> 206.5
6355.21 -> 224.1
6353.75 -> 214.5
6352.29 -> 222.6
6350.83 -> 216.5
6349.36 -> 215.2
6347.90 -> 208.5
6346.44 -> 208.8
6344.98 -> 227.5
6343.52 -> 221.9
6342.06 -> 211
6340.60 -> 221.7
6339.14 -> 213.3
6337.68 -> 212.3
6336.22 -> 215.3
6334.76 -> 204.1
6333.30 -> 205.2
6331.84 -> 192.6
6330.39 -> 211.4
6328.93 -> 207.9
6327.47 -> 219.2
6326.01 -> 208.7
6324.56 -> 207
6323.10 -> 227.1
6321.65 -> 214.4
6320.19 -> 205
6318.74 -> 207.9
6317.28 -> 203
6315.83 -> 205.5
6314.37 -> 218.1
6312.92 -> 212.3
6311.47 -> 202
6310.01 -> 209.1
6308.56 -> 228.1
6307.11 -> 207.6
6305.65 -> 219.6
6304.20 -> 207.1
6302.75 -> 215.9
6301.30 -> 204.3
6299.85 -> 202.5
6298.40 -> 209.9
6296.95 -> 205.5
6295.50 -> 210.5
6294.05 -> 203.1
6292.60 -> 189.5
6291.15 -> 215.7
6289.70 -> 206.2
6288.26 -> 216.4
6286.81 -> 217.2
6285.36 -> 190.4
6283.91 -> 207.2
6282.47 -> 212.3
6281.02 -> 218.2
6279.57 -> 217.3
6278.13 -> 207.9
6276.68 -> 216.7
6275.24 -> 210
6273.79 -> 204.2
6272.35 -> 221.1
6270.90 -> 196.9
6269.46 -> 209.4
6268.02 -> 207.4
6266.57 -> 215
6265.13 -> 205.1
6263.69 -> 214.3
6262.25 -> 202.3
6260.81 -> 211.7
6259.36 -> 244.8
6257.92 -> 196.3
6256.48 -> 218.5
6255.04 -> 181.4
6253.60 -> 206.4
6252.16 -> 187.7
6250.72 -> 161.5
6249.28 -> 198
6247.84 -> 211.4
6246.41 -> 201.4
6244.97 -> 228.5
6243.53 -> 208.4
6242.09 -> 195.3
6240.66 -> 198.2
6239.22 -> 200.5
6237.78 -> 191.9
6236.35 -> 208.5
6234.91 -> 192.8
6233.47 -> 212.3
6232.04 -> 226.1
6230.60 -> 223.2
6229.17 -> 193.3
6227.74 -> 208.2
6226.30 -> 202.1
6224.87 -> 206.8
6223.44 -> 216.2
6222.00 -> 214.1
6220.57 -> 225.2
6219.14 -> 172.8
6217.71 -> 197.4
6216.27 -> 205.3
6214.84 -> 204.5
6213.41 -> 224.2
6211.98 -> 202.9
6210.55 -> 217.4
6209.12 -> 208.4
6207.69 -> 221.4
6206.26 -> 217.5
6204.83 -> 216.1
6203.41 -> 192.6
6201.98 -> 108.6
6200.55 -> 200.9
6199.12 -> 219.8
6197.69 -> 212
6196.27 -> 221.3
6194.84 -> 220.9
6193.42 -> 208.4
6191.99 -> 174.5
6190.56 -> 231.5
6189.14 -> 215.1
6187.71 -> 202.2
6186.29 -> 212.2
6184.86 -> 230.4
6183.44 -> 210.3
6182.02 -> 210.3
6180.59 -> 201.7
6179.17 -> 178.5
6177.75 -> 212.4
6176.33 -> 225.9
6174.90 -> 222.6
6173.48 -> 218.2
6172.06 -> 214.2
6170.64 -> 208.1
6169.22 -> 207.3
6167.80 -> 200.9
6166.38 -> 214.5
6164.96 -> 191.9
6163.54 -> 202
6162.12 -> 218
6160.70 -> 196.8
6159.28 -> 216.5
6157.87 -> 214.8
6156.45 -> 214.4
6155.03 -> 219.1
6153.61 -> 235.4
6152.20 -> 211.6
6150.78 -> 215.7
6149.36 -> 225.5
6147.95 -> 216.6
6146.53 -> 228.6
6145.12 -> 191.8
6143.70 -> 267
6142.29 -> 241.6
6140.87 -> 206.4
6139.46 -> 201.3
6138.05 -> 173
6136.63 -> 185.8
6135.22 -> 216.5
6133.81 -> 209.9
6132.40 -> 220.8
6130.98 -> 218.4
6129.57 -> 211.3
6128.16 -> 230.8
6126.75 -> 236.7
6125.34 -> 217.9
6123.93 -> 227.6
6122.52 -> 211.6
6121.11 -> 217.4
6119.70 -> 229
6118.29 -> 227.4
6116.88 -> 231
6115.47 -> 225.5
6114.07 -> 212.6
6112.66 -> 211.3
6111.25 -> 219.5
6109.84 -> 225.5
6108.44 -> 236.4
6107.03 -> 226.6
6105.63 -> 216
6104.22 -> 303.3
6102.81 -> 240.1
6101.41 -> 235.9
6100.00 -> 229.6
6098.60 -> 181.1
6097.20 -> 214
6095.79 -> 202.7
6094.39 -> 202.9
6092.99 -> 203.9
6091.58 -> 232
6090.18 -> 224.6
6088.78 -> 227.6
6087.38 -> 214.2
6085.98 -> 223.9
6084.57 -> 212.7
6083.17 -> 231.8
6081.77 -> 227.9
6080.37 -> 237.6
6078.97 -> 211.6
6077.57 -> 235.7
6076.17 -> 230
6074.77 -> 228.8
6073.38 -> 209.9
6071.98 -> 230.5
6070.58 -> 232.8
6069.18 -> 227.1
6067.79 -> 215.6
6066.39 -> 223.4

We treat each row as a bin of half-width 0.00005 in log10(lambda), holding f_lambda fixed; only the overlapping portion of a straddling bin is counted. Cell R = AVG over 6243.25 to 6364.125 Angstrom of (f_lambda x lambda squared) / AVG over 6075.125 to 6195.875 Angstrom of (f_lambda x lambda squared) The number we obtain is 1.02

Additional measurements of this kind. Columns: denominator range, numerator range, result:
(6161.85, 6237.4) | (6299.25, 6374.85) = 1.07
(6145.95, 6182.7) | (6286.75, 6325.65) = 1.04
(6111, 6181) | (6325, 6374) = 1.06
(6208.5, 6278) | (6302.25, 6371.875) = 1.06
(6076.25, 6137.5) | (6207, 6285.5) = 0.97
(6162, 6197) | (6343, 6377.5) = 1.08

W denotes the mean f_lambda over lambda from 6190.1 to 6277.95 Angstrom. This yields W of 206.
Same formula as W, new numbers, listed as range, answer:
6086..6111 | 224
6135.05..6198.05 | 212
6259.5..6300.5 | 209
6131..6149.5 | 214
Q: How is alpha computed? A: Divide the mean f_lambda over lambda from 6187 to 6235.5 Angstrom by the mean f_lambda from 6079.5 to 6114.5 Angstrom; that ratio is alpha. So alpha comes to 0.92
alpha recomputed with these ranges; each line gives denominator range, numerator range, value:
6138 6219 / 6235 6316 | 0.99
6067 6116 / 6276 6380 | 0.95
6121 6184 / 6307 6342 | 0.99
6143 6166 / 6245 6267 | 0.94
